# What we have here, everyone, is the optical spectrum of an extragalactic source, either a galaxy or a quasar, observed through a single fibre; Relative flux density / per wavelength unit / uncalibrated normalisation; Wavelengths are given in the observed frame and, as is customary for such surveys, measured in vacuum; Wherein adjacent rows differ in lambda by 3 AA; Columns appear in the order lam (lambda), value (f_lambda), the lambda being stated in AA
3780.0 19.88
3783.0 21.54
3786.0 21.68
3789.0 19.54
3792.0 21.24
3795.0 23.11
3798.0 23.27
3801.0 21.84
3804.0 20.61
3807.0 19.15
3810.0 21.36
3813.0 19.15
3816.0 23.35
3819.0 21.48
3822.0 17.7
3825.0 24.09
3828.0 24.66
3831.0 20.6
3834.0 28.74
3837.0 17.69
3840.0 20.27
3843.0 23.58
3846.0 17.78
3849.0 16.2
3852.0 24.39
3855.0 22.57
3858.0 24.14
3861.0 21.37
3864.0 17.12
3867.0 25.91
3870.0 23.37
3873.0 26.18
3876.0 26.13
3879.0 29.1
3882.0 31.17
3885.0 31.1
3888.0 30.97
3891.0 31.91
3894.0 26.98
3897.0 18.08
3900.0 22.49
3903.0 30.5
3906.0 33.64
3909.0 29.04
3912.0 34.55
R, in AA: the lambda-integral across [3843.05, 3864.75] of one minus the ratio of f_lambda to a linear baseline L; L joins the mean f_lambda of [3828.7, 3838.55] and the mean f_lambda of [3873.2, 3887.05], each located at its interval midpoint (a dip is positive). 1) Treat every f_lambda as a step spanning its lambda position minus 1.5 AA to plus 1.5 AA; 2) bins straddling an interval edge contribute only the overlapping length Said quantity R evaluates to 3.9 AA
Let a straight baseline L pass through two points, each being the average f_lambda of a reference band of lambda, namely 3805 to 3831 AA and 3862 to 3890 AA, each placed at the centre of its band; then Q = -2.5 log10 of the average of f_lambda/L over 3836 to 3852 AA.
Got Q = 0.21 mag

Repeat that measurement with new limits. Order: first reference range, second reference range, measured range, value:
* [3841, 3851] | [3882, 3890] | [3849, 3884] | 0.05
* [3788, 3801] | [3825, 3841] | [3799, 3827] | 0.06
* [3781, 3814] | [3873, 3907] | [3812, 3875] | 0.12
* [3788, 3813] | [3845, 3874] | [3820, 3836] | -0.07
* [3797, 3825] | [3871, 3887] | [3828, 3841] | 0.07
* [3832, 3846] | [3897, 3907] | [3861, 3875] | 0.06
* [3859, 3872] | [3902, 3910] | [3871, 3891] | -0.14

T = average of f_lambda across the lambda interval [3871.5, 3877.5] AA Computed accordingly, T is 26.2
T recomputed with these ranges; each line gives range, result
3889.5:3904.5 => 26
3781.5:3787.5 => 21.6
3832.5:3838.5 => 23.2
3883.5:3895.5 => 30.2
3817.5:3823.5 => 19.6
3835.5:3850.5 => 19.1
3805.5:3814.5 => 19.9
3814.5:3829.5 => 22.3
